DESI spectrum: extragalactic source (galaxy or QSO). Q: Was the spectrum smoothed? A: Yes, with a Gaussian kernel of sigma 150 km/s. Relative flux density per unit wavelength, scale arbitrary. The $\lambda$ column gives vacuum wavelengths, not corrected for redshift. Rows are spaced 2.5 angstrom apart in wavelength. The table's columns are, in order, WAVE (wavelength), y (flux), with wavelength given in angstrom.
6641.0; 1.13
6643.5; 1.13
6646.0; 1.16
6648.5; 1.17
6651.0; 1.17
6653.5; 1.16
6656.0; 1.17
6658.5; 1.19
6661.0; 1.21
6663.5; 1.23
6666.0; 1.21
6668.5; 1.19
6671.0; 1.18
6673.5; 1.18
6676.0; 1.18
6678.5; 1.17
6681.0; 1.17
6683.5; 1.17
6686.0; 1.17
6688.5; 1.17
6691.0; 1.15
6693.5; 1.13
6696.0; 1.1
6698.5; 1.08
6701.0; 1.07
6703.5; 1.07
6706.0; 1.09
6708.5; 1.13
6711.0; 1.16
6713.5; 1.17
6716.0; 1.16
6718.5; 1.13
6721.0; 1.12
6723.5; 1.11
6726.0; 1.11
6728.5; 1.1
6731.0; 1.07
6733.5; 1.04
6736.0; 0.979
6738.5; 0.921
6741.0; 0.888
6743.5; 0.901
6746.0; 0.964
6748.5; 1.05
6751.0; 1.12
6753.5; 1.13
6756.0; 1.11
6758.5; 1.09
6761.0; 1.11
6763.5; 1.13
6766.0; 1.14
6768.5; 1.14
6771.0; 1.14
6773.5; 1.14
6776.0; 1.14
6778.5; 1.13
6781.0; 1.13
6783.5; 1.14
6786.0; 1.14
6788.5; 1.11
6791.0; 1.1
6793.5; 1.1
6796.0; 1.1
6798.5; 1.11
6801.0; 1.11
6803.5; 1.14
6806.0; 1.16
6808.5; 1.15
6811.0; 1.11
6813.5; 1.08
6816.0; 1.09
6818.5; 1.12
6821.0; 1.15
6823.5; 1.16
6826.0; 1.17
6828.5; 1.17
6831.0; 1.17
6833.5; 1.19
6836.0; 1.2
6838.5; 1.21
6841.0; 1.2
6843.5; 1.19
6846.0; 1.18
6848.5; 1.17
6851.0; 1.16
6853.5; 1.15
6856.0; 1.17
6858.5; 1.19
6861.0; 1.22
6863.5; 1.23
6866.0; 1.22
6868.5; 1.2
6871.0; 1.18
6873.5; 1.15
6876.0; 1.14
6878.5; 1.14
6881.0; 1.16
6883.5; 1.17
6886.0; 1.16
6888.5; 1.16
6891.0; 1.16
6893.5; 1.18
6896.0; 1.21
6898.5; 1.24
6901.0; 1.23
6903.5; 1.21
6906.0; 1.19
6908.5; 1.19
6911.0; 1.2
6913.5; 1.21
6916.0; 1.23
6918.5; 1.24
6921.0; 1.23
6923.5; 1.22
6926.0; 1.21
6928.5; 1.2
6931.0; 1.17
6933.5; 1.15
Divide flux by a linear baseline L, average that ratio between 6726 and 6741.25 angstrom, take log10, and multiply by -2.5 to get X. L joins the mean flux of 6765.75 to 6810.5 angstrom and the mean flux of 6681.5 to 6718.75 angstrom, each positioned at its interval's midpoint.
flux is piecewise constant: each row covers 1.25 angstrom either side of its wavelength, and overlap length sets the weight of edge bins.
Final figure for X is 0.115 mag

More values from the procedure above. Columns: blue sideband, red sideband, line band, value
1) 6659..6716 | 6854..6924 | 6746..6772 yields 0.06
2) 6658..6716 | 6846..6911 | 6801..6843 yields 0.02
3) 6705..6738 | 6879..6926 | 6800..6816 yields 0.02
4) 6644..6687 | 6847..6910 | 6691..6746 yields 0.11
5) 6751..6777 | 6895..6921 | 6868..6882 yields 0.03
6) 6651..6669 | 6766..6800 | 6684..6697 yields 0.03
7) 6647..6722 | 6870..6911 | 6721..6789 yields 0.08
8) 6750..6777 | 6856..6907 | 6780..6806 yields 0.02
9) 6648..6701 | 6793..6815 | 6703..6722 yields 0.02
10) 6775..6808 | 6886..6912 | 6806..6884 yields -0.01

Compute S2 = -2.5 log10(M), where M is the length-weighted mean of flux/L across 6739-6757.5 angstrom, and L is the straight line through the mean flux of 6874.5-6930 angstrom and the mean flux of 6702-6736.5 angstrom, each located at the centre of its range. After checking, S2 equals 0.101 mag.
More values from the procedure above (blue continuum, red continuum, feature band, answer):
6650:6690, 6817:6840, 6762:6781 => 0.04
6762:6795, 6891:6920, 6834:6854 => -0.01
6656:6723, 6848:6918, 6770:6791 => 0.04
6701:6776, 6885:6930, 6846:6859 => 0.00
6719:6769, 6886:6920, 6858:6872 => -0.04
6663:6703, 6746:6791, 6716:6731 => 0.02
